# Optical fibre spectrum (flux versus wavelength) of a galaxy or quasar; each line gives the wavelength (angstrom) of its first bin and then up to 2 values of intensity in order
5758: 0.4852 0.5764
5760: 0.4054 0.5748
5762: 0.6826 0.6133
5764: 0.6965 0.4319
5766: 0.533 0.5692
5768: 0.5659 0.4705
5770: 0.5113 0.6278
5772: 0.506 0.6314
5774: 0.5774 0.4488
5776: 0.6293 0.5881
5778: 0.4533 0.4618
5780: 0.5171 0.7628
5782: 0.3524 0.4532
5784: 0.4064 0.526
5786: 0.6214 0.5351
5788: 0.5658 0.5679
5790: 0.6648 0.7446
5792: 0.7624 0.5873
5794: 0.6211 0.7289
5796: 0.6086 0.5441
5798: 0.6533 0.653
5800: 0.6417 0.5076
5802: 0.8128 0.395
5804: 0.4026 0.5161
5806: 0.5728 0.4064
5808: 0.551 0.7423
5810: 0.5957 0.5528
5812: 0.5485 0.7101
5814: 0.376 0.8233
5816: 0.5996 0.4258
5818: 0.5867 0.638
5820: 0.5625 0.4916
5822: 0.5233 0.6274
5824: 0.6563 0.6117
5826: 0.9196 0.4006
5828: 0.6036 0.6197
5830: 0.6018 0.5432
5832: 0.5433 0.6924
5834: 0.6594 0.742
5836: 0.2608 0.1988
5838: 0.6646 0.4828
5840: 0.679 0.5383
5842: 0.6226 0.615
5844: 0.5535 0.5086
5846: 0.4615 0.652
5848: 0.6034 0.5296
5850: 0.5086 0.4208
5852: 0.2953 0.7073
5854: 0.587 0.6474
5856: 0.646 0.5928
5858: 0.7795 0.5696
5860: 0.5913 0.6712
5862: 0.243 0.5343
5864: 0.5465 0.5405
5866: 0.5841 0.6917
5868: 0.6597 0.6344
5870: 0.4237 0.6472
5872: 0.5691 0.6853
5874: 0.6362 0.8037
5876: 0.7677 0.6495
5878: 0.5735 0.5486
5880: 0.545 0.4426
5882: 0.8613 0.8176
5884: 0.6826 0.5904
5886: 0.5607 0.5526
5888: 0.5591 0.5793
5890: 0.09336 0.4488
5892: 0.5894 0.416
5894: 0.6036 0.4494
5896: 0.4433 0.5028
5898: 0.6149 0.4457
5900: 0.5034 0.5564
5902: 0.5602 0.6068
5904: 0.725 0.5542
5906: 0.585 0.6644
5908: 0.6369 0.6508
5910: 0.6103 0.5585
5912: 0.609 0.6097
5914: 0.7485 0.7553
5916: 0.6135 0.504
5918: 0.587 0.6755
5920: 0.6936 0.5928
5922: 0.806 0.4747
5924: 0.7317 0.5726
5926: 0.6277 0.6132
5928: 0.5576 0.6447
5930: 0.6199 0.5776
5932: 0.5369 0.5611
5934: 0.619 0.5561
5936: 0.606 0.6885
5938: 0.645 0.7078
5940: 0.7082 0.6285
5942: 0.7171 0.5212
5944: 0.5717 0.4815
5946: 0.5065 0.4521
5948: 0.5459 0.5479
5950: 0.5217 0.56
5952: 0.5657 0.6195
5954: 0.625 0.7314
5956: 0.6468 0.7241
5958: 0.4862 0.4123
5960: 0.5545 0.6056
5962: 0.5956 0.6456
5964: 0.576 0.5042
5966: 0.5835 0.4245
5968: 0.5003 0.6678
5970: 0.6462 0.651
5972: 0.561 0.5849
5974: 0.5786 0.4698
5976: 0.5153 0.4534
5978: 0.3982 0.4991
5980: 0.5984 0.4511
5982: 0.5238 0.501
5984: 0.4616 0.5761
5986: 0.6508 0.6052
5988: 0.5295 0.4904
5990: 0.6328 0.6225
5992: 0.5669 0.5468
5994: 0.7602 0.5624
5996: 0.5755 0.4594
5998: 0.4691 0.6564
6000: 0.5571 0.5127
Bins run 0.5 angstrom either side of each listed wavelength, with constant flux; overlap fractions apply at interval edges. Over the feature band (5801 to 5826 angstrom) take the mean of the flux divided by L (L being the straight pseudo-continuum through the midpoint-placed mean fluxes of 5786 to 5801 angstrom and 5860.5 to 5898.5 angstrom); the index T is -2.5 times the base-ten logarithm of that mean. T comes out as 0.07 mag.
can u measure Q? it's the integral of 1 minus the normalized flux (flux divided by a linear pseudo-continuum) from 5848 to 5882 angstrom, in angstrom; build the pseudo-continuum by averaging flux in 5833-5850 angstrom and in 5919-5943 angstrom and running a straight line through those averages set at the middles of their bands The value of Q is -1.0 angstrom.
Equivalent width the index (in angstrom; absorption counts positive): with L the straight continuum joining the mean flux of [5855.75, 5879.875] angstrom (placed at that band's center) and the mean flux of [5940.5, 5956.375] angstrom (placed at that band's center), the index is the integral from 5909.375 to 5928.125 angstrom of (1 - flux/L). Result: -1.34 angstrom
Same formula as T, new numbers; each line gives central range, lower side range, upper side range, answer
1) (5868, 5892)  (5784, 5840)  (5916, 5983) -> -0.02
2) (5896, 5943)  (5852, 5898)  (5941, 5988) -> -0.08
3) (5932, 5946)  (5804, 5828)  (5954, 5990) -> -0.09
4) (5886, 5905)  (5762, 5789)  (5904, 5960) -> 0.15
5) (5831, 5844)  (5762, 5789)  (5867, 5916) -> 0.02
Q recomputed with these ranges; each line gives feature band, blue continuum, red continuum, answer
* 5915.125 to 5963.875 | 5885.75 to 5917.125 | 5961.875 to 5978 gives -3.8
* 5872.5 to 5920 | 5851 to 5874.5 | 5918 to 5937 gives 0.6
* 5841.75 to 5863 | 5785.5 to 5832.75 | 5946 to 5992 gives 0.9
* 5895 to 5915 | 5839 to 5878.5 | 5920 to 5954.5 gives 0.2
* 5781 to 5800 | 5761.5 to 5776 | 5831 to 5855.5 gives -1.2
